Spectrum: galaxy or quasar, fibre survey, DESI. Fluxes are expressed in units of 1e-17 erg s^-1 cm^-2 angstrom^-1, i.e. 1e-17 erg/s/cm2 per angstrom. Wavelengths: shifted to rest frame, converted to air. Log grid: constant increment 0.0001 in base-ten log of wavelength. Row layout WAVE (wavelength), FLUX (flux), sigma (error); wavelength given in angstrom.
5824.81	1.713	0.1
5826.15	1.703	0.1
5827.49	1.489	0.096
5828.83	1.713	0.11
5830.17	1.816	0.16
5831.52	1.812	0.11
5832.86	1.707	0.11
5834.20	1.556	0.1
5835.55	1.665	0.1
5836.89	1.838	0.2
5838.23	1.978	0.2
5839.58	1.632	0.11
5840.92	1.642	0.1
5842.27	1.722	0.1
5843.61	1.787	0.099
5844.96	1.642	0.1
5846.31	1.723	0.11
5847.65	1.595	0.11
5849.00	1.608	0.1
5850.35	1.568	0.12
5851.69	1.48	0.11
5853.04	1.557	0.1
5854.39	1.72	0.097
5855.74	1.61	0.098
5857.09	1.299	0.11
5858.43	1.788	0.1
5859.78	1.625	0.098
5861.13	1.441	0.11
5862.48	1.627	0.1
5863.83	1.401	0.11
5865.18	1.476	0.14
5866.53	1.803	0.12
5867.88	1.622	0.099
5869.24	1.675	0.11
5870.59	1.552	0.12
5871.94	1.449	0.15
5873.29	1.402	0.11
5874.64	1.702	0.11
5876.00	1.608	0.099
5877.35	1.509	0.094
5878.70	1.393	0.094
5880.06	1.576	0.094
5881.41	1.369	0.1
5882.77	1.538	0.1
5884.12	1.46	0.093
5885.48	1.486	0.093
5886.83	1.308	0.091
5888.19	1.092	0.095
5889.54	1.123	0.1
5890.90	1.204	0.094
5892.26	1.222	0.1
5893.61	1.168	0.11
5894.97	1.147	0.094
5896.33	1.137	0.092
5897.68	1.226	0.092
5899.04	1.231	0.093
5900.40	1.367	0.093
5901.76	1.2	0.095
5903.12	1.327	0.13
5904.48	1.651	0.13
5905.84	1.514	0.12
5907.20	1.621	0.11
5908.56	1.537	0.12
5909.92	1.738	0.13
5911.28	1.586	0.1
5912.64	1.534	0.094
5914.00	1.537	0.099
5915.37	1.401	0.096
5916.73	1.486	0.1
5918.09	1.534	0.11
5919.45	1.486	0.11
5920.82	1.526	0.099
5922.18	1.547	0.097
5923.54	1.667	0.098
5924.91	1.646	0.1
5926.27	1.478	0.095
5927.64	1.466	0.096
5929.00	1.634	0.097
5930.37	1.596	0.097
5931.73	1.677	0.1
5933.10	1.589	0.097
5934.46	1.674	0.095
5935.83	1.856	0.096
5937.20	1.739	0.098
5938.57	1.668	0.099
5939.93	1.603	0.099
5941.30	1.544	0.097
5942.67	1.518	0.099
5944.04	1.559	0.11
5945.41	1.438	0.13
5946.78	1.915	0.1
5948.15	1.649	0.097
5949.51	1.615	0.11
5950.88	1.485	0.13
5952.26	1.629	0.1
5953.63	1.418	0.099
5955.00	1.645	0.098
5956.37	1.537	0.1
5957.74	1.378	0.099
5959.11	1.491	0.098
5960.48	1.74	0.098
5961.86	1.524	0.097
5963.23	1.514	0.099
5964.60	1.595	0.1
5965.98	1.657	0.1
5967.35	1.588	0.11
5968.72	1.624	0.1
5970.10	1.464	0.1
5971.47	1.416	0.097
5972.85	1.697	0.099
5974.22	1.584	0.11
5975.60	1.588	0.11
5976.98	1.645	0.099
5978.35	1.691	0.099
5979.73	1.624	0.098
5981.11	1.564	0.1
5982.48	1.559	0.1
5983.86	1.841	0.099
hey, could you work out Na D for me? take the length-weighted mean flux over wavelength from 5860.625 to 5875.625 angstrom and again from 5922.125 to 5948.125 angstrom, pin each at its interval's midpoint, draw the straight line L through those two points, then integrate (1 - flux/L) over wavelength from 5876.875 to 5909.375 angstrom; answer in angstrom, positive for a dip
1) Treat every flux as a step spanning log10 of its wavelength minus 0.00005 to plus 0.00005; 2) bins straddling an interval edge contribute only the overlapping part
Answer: 4.79 angstrom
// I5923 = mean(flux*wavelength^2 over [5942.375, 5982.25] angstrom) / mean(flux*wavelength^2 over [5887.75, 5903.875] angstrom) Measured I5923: 1.34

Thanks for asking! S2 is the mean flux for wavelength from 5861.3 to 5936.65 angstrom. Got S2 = 1.48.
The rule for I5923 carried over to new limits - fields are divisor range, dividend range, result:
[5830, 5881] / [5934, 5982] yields 1.02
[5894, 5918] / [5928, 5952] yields 1.16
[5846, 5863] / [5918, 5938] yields 1.04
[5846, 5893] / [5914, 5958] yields 1.08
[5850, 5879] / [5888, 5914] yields 0.88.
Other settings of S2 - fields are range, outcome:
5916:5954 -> 1.6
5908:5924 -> 1.55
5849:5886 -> 1.55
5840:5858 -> 1.61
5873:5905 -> 1.35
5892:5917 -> 1.4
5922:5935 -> 1.6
